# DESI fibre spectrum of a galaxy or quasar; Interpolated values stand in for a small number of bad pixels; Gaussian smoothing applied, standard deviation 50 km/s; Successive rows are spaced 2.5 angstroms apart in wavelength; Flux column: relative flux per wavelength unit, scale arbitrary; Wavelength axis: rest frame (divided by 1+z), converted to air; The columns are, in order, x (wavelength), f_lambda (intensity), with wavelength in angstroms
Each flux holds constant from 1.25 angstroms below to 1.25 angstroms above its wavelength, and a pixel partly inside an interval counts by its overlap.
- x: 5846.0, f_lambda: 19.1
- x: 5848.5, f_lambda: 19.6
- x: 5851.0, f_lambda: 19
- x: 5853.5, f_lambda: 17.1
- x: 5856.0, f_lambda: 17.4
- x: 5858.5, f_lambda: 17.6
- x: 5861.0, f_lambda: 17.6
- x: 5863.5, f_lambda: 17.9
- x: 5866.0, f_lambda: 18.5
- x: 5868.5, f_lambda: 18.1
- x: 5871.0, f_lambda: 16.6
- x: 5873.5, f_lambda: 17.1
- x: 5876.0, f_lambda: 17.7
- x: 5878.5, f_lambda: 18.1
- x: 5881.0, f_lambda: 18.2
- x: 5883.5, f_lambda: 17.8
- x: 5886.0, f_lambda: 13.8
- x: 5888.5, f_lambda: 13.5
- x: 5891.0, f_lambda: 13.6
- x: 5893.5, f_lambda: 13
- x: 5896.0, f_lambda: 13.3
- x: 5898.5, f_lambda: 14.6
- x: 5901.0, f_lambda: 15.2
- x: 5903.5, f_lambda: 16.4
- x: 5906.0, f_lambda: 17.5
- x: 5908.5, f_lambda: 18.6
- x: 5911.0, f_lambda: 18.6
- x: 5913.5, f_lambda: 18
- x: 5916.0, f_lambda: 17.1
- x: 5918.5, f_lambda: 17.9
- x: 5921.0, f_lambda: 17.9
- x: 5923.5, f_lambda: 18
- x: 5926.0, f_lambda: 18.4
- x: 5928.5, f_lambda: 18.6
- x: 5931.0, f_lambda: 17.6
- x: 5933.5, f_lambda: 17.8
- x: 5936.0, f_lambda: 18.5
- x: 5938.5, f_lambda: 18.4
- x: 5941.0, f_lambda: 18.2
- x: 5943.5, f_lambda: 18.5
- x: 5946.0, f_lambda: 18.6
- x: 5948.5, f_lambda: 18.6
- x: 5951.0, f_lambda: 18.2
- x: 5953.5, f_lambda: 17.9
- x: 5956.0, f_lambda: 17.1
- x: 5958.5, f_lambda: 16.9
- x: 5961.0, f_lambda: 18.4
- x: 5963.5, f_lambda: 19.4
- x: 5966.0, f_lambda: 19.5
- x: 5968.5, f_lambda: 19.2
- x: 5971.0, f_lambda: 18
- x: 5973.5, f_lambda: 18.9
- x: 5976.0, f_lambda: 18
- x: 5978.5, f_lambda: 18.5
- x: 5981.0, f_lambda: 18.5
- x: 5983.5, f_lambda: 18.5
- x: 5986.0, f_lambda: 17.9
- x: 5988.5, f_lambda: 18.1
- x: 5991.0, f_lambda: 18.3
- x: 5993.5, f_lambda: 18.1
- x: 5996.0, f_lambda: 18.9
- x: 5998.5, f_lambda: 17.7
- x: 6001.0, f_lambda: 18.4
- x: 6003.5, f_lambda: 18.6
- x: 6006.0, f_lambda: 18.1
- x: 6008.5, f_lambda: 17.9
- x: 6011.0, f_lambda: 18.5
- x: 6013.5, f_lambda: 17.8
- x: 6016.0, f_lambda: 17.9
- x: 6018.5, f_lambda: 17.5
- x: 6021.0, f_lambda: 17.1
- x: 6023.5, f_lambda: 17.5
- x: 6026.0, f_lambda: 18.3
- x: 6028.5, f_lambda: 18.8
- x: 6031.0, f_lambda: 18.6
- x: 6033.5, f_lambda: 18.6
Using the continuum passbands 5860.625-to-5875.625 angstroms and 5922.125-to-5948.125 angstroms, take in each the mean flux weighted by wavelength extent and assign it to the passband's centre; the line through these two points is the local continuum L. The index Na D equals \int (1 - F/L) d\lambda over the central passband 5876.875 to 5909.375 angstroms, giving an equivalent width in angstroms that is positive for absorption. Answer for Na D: 4.04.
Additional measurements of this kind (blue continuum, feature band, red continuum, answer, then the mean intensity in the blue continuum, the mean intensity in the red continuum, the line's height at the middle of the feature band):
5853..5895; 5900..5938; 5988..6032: -1.40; 16.7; 18.1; 17.1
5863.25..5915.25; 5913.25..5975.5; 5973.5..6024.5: -3.37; 16.5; 18.1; 17.3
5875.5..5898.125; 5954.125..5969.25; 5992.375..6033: -1.22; 15.3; 18.1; 17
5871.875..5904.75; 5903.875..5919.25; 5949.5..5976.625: -1.34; 15.6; 18.3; 16.4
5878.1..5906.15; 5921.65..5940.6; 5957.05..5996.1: -1.66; 15.3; 18.4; 16.7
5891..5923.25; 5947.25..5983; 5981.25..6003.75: -1.38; 16.4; 18.3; 17.7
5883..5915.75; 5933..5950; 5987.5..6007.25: -1.62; 15.7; 18.3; 16.8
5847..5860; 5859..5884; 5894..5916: -0.30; 18.1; 16.4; 17.6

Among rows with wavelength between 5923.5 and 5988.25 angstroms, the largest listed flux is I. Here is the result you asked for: 19.5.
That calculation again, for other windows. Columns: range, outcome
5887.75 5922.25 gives 18.6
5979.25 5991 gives 18.5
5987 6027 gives 18.9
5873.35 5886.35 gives 18.2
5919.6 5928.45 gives 18.4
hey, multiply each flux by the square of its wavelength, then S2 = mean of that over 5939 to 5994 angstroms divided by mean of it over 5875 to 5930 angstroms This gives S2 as 1.13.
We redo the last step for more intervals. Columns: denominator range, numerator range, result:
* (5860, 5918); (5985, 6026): 1.13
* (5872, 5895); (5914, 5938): 1.15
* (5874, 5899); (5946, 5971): 1.22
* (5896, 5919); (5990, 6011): 1.12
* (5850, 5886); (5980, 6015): 1.08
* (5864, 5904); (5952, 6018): 1.18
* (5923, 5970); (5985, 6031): 1.01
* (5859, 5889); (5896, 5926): 1.01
